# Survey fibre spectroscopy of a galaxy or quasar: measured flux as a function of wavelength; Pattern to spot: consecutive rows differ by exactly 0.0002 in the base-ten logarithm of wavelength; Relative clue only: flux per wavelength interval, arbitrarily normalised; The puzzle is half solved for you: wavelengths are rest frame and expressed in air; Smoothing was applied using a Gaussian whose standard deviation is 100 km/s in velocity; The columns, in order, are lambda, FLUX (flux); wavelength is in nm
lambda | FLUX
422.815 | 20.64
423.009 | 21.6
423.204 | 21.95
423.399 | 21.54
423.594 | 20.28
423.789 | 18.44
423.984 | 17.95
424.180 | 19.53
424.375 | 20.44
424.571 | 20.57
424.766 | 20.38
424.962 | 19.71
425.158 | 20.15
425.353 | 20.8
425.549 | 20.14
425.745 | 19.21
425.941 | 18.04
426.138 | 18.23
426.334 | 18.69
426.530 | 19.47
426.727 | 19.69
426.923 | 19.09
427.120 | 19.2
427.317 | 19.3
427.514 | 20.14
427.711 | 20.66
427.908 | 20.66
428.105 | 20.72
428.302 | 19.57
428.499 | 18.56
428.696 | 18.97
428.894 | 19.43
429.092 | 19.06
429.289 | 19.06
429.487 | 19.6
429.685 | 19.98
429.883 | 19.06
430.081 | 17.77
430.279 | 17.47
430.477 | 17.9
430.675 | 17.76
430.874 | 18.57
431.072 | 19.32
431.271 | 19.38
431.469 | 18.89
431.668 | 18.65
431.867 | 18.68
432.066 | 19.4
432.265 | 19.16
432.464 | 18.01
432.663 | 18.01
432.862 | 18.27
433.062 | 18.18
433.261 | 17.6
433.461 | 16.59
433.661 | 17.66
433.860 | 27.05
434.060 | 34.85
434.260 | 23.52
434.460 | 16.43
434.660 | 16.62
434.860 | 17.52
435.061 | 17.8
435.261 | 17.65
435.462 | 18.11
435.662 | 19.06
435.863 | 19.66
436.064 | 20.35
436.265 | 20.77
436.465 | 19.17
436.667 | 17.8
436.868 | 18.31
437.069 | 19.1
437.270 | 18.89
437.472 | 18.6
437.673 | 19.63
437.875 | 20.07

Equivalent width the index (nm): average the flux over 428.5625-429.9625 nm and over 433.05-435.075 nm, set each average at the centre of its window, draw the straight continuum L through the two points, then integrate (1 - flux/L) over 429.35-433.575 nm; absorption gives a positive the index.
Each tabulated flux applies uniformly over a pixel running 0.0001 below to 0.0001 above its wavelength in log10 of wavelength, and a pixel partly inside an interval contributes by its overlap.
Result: 0.29 nm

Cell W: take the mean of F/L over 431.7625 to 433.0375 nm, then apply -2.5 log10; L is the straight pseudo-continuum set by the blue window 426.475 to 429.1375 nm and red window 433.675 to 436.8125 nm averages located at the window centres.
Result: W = 0.08 mag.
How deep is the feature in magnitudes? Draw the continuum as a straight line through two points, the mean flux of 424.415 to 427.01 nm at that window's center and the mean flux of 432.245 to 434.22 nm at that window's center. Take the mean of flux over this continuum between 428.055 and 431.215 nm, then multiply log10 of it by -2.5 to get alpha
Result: 0.07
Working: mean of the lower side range 19.6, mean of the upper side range 20.7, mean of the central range 18.9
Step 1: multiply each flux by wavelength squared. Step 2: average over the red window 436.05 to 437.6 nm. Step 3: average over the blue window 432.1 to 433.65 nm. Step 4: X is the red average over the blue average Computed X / 1.1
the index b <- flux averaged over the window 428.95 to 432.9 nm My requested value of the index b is 18.7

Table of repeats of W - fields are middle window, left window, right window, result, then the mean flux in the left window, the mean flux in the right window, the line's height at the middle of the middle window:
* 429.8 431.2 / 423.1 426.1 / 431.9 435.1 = 0.09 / 19.9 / 19.8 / 19.8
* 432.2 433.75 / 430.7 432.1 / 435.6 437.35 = 0.06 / 18.9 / 19.2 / 19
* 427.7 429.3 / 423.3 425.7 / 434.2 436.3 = -0.01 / 20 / 18.7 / 19.5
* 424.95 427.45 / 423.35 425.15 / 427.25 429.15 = 0.02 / 19.8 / 19.7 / 19.8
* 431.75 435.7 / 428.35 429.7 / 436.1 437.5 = -0.02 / 19.2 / 19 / 19.1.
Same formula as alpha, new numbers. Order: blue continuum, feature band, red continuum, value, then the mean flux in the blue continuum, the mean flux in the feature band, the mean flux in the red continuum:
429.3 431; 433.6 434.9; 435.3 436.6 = -0.17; 18.6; 22.3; 19.4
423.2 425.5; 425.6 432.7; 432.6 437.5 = 0.04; 20.1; 19.1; 19.5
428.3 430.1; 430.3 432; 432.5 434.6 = 0.07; 19.1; 18.6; 20.7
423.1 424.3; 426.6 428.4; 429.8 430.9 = -0.06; 20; 19.9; 18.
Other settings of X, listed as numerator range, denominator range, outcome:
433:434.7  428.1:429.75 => 1.12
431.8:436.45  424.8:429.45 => 1.04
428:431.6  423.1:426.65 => 0.98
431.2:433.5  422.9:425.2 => 0.95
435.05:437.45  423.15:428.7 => 1.01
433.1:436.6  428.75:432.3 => 1.08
